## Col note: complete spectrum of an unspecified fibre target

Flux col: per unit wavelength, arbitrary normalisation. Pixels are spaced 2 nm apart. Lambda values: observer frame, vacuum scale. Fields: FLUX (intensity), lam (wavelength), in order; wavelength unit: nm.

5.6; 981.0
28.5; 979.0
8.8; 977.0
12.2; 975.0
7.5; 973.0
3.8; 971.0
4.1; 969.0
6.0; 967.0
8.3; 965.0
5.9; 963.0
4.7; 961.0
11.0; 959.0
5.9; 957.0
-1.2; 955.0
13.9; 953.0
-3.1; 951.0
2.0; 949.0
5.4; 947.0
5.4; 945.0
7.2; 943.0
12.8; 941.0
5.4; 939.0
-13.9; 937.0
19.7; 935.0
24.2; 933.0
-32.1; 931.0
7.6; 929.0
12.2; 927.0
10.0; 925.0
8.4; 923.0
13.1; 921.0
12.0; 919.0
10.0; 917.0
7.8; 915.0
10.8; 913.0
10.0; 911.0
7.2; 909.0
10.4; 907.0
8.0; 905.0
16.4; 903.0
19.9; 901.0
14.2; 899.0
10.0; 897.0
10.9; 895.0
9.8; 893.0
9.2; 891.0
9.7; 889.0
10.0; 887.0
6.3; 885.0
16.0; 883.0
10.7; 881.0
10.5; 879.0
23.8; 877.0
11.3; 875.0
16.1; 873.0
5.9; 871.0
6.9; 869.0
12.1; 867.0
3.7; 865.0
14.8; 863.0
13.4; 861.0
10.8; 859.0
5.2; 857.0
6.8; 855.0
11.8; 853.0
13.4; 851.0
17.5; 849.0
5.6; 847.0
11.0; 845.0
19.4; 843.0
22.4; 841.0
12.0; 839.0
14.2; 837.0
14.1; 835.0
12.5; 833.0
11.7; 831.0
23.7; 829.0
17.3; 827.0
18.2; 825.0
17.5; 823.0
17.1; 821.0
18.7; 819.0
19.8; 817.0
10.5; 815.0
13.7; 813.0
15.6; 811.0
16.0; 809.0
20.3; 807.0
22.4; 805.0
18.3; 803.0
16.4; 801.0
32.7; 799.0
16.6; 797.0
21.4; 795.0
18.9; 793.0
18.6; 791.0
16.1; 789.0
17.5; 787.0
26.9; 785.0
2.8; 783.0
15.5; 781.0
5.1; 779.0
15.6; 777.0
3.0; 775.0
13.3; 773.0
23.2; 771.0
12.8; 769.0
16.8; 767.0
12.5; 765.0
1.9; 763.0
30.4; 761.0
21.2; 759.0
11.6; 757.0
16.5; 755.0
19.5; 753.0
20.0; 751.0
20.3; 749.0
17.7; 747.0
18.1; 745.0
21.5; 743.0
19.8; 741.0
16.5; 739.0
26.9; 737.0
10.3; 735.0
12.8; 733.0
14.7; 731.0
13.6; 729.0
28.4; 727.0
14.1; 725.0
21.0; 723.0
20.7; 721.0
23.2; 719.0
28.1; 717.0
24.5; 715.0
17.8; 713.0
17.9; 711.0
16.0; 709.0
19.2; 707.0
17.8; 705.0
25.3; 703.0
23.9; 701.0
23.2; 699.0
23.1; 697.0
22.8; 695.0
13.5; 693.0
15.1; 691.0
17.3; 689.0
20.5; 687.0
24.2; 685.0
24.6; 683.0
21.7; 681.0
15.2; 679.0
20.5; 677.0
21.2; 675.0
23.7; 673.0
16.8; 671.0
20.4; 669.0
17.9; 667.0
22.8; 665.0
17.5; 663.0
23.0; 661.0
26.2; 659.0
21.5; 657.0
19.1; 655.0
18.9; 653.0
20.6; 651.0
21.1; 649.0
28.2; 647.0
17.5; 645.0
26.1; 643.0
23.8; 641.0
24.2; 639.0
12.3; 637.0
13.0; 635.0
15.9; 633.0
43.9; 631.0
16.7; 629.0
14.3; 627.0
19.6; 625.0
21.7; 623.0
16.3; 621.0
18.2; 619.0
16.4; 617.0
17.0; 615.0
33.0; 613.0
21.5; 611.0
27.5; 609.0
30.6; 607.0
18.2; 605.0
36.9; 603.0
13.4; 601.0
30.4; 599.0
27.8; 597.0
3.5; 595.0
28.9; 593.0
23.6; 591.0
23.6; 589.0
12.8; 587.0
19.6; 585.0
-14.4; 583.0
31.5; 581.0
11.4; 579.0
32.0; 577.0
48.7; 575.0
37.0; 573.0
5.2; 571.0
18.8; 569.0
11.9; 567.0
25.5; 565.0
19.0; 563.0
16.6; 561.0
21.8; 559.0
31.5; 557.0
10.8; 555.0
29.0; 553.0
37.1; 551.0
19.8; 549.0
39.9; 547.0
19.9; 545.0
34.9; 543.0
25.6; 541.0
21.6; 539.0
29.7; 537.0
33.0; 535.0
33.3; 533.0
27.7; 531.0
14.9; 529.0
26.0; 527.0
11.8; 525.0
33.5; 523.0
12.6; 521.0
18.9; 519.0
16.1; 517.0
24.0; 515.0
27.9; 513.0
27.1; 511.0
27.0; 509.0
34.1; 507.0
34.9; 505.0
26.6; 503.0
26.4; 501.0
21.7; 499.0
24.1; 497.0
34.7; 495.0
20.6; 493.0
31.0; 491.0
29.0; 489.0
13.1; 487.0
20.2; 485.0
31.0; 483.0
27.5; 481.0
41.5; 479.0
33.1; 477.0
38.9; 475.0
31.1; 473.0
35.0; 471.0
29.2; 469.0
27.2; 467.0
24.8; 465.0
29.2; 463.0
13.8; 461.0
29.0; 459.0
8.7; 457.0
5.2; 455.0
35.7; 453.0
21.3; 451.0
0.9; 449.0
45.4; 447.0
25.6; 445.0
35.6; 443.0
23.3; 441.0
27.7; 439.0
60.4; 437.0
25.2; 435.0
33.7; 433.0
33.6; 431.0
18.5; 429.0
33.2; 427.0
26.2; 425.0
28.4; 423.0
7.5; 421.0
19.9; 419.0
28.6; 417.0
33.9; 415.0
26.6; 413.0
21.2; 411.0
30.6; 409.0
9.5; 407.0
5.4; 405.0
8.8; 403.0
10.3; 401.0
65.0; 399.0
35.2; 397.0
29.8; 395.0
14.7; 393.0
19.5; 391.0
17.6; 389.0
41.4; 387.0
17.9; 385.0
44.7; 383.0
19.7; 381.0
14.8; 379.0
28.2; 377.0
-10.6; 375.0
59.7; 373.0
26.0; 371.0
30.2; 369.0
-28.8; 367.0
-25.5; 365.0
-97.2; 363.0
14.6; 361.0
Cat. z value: 0.072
